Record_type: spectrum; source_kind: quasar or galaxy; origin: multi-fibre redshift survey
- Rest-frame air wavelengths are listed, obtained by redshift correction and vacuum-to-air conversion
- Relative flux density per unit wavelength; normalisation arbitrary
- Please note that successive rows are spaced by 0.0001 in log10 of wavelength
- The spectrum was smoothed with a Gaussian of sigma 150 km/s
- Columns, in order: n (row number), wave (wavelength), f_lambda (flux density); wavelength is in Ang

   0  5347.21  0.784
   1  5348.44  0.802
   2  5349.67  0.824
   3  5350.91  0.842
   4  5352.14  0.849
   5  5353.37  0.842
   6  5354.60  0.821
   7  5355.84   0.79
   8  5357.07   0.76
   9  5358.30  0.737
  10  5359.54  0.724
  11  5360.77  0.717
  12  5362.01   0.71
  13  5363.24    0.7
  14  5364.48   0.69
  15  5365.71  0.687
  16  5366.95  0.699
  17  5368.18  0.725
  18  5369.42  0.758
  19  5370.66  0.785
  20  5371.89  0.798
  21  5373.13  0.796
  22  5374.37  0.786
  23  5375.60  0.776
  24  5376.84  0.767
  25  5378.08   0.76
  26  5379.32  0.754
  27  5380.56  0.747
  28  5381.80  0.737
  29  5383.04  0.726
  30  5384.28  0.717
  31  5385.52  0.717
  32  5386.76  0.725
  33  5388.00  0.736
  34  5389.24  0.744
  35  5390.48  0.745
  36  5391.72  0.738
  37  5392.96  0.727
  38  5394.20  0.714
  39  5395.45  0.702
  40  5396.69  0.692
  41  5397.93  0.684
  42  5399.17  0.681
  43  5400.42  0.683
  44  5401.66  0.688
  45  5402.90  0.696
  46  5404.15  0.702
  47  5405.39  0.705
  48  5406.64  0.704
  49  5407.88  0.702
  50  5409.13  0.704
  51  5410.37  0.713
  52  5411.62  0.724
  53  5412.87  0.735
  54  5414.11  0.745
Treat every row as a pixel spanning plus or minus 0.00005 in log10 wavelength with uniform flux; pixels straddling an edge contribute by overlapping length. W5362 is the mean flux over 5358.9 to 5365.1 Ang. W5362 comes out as 0.708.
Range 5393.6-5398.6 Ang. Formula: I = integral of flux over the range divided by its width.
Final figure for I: 0.698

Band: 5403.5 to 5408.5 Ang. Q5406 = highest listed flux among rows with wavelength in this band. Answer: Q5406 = 0.705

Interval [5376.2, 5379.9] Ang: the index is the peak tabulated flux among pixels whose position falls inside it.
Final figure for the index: 0.767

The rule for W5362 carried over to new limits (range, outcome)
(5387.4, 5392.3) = 0.741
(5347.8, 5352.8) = 0.829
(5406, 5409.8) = 0.704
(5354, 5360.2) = 0.766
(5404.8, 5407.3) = 0.704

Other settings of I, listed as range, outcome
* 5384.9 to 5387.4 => 0.721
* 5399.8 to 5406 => 0.695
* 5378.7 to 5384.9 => 0.736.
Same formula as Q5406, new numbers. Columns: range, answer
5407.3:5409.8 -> 0.704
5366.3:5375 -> 0.798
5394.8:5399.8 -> 0.702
